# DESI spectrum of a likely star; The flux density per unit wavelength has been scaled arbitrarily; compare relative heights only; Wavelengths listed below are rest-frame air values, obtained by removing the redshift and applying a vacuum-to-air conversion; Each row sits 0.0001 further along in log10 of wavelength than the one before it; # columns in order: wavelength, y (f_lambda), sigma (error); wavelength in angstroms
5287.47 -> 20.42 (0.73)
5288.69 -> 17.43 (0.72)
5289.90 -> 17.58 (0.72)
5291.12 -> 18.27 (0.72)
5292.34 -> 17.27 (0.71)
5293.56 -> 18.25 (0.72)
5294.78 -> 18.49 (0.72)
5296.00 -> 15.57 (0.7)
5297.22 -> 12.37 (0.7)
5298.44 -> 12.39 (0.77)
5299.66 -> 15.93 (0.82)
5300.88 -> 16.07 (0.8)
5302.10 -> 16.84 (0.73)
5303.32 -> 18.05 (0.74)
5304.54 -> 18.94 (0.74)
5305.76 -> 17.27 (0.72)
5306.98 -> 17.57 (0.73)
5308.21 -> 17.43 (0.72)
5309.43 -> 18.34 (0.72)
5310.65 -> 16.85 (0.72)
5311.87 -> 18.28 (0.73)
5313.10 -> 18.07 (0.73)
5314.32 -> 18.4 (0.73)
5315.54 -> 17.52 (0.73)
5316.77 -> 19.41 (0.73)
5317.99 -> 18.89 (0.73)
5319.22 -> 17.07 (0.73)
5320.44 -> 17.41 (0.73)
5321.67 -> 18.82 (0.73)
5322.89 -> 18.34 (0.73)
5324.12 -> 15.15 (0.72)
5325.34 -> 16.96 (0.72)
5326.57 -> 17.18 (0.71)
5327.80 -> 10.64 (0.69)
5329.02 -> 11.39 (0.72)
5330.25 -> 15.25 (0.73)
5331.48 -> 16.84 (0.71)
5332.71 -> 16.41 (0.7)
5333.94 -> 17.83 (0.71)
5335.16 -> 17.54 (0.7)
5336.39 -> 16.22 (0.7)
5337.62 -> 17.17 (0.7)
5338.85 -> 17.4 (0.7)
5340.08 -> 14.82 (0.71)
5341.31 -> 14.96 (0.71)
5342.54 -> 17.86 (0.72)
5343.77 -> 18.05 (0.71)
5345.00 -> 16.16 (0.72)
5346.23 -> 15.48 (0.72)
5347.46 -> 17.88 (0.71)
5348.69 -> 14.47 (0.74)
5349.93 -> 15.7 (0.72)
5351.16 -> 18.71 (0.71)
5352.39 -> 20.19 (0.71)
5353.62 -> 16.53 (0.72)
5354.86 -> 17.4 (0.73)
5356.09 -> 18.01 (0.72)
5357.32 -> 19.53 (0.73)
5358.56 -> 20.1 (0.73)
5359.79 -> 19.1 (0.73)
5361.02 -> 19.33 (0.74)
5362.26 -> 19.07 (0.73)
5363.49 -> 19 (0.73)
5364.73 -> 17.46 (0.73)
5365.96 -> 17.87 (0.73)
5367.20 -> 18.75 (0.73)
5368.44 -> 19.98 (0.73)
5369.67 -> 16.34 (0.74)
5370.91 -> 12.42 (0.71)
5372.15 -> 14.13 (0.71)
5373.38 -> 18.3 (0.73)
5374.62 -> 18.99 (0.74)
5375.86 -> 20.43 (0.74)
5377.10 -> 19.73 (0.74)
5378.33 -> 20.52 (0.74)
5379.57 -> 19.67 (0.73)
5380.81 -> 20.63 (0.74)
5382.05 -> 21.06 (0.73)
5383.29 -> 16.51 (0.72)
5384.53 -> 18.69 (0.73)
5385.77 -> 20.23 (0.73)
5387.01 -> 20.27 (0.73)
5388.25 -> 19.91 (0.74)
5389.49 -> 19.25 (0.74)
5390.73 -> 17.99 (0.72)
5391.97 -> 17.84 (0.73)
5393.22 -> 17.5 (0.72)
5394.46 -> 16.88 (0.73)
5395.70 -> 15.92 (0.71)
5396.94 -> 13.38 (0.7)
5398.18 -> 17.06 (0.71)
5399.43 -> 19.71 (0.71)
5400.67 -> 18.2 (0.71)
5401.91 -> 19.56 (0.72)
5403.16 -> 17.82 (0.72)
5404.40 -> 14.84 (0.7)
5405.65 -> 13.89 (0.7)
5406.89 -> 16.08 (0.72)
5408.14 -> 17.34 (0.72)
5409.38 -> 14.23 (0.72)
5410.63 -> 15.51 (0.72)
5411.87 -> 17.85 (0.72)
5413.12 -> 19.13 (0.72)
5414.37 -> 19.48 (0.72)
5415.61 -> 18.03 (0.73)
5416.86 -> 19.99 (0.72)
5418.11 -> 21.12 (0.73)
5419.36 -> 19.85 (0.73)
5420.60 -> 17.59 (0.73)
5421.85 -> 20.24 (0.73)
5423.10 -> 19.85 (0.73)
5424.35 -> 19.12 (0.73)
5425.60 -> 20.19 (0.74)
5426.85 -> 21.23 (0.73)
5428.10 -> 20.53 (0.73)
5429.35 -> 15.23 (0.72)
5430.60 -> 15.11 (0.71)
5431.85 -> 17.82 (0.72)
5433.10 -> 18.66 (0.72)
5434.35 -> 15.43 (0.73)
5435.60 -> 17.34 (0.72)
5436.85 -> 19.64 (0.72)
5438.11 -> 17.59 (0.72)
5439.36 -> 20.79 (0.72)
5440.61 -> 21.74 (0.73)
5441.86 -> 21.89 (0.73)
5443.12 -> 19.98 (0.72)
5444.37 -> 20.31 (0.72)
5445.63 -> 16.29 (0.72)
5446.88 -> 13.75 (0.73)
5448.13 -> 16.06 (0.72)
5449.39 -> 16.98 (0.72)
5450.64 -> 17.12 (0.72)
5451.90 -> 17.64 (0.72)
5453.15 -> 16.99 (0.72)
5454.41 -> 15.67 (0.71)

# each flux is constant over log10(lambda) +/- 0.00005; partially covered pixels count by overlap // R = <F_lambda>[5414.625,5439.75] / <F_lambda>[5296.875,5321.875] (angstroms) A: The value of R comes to 1.09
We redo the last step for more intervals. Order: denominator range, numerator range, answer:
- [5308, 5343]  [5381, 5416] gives 1.05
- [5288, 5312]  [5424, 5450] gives 1.08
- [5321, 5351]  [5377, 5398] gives 1.14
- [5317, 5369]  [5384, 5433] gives 1.05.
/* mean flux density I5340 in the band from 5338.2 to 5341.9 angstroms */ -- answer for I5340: 15.7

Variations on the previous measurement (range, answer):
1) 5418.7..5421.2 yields 18.8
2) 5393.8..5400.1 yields 16.6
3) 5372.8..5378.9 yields 19.6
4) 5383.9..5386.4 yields 19.5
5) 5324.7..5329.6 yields 14.1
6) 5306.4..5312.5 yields 17.7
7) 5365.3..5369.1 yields 18.8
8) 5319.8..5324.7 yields 17.4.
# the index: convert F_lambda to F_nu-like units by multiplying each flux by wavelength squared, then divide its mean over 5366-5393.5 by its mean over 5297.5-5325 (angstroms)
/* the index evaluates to 1.10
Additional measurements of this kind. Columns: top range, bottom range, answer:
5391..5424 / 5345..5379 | 1.00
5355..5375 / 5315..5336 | 1.10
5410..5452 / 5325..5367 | 1.12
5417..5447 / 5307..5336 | 1.16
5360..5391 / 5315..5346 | 1.14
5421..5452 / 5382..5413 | 1.07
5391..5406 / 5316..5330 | 1.06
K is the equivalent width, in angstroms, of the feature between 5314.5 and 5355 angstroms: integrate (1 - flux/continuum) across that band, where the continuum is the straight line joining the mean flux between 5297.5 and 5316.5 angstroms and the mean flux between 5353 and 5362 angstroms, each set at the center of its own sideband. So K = 2.7 angstroms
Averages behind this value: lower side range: 17.2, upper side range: 18.6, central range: 16.7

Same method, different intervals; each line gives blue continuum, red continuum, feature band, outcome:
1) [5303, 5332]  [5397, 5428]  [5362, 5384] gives -0.8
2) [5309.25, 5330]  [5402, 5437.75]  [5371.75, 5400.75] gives -1.4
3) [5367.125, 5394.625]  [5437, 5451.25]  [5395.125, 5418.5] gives 1.5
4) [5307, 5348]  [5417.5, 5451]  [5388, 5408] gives 0.9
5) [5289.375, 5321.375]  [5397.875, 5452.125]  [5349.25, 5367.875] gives -0.8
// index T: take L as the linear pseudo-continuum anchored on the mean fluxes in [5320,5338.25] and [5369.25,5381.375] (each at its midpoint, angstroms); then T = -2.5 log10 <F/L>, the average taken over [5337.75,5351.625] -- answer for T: 0.02 mag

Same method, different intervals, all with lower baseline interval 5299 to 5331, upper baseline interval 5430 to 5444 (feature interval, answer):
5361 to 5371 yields -0.015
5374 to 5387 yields -0.100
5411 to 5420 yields -0.046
